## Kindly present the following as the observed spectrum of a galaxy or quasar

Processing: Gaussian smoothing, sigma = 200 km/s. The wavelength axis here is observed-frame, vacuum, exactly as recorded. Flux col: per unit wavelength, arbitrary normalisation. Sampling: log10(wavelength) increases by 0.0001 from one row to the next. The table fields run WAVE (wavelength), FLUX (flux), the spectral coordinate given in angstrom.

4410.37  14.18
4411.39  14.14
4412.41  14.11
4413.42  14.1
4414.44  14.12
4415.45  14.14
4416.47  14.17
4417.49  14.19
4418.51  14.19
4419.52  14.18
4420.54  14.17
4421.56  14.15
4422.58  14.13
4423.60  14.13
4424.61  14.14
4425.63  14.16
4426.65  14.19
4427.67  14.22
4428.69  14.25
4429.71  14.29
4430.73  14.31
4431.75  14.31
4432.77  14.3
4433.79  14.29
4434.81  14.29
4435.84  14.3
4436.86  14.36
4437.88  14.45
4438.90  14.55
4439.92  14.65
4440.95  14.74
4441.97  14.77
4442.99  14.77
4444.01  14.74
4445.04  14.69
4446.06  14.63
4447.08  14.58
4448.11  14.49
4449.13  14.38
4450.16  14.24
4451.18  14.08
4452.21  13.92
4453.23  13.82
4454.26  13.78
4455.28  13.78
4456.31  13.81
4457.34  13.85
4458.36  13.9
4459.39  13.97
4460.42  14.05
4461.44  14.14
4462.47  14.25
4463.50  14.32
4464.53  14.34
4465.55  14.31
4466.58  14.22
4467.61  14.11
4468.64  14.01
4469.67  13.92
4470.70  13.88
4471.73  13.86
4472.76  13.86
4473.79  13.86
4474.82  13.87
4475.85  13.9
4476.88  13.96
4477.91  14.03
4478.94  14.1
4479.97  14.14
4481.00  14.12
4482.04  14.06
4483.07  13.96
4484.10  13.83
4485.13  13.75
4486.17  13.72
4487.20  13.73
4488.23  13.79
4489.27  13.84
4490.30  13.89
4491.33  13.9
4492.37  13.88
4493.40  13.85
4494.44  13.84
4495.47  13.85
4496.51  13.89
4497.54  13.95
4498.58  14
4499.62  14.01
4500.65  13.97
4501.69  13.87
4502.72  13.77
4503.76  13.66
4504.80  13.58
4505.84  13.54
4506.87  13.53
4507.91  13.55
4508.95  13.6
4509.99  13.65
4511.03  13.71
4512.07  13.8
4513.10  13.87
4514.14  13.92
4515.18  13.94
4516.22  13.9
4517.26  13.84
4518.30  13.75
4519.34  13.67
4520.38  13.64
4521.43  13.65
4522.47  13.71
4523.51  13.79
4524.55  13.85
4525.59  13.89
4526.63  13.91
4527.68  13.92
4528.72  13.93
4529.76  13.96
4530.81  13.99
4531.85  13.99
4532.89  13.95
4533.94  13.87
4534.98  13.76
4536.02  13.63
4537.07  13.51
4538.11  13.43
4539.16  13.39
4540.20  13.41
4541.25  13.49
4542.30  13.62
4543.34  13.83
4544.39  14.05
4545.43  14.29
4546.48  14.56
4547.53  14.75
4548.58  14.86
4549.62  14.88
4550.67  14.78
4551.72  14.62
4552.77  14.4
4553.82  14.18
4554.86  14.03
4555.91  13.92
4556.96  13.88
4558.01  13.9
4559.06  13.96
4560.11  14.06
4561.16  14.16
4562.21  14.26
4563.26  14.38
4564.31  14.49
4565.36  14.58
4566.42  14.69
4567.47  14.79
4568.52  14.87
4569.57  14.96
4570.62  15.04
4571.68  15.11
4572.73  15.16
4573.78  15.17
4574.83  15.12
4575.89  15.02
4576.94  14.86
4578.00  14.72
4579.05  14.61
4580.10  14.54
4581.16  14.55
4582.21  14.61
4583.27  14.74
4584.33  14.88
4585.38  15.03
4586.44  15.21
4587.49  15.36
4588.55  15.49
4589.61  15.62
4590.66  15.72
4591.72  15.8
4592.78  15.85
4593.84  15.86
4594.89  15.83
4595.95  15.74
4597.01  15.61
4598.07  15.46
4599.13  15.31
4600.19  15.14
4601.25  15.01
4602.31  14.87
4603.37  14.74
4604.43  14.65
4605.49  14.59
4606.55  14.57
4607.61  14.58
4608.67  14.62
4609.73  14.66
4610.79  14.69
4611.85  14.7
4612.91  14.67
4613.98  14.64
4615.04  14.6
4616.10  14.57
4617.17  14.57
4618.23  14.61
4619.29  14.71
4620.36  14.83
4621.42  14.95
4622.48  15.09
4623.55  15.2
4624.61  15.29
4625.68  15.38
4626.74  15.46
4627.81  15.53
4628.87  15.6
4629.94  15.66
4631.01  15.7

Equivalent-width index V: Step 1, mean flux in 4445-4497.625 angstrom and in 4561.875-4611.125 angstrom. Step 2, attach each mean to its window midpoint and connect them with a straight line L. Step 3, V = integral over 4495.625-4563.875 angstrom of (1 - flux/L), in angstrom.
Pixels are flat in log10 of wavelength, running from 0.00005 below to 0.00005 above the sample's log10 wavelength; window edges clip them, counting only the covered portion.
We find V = 2.8 angstrom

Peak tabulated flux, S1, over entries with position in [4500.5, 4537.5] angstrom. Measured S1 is 13.99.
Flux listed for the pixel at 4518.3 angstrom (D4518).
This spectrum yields 13.75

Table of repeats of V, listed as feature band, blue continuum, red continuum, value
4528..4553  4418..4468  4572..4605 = 1.4 angstrom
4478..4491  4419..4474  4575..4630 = 0.5 angstrom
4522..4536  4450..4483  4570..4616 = 0.6 angstrom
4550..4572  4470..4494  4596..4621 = 0.1 angstrom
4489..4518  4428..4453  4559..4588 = 1.5 angstrom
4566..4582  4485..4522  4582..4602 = 0.2 angstrom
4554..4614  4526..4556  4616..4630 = -1.1 angstrom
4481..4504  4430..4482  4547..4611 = 0.8 angstrom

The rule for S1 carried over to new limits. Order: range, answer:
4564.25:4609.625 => 15.86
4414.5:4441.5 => 14.74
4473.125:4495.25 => 14.14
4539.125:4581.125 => 15.17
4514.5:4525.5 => 13.94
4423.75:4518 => 14.77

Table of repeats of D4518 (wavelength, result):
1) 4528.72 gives 13.93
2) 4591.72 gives 15.8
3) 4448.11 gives 14.49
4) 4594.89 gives 15.83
